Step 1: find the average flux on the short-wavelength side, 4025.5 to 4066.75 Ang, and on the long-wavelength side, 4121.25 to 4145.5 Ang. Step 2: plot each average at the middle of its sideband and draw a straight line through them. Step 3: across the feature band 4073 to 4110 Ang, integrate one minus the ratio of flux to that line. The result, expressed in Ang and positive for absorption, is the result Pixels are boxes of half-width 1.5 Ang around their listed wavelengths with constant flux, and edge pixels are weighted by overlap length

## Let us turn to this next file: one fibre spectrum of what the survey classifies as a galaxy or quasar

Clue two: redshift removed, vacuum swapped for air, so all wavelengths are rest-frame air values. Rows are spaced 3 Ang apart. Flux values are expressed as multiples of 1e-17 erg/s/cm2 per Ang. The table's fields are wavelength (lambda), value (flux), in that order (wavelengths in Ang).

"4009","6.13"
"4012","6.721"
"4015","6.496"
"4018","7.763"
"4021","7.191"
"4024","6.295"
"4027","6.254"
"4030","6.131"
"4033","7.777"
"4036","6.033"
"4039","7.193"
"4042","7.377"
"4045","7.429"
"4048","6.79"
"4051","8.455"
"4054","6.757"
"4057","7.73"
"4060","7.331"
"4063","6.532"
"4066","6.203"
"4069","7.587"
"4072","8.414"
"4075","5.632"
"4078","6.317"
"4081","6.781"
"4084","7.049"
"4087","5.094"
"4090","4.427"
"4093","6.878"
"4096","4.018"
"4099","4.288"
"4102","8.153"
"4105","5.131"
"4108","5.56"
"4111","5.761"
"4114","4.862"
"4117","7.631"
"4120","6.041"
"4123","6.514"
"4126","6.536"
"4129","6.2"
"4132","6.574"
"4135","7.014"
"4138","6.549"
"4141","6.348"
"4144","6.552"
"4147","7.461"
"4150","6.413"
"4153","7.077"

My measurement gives 5.2 Ang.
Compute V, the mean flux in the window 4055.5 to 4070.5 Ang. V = 7.08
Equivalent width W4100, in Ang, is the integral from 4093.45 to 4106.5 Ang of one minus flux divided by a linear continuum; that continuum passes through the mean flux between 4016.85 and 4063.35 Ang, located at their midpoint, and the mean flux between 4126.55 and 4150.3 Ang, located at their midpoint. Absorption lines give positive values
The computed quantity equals 2.5 Ang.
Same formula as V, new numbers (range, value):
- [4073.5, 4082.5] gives 6.24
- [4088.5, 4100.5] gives 4.9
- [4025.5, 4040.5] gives 6.68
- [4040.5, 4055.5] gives 7.36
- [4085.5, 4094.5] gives 5.47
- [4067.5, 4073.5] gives 8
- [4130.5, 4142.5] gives 6.62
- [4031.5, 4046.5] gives 7.16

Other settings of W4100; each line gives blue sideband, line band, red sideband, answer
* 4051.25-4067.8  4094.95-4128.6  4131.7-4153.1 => 4.65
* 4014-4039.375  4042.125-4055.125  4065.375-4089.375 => -1.34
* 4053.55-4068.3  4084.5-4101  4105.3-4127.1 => 3.28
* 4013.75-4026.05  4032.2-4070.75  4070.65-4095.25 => -3.46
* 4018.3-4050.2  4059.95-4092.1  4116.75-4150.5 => 1.60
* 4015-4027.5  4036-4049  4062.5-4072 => -0.22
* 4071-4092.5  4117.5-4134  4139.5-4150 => 0.28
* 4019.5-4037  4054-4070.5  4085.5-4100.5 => -3.74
